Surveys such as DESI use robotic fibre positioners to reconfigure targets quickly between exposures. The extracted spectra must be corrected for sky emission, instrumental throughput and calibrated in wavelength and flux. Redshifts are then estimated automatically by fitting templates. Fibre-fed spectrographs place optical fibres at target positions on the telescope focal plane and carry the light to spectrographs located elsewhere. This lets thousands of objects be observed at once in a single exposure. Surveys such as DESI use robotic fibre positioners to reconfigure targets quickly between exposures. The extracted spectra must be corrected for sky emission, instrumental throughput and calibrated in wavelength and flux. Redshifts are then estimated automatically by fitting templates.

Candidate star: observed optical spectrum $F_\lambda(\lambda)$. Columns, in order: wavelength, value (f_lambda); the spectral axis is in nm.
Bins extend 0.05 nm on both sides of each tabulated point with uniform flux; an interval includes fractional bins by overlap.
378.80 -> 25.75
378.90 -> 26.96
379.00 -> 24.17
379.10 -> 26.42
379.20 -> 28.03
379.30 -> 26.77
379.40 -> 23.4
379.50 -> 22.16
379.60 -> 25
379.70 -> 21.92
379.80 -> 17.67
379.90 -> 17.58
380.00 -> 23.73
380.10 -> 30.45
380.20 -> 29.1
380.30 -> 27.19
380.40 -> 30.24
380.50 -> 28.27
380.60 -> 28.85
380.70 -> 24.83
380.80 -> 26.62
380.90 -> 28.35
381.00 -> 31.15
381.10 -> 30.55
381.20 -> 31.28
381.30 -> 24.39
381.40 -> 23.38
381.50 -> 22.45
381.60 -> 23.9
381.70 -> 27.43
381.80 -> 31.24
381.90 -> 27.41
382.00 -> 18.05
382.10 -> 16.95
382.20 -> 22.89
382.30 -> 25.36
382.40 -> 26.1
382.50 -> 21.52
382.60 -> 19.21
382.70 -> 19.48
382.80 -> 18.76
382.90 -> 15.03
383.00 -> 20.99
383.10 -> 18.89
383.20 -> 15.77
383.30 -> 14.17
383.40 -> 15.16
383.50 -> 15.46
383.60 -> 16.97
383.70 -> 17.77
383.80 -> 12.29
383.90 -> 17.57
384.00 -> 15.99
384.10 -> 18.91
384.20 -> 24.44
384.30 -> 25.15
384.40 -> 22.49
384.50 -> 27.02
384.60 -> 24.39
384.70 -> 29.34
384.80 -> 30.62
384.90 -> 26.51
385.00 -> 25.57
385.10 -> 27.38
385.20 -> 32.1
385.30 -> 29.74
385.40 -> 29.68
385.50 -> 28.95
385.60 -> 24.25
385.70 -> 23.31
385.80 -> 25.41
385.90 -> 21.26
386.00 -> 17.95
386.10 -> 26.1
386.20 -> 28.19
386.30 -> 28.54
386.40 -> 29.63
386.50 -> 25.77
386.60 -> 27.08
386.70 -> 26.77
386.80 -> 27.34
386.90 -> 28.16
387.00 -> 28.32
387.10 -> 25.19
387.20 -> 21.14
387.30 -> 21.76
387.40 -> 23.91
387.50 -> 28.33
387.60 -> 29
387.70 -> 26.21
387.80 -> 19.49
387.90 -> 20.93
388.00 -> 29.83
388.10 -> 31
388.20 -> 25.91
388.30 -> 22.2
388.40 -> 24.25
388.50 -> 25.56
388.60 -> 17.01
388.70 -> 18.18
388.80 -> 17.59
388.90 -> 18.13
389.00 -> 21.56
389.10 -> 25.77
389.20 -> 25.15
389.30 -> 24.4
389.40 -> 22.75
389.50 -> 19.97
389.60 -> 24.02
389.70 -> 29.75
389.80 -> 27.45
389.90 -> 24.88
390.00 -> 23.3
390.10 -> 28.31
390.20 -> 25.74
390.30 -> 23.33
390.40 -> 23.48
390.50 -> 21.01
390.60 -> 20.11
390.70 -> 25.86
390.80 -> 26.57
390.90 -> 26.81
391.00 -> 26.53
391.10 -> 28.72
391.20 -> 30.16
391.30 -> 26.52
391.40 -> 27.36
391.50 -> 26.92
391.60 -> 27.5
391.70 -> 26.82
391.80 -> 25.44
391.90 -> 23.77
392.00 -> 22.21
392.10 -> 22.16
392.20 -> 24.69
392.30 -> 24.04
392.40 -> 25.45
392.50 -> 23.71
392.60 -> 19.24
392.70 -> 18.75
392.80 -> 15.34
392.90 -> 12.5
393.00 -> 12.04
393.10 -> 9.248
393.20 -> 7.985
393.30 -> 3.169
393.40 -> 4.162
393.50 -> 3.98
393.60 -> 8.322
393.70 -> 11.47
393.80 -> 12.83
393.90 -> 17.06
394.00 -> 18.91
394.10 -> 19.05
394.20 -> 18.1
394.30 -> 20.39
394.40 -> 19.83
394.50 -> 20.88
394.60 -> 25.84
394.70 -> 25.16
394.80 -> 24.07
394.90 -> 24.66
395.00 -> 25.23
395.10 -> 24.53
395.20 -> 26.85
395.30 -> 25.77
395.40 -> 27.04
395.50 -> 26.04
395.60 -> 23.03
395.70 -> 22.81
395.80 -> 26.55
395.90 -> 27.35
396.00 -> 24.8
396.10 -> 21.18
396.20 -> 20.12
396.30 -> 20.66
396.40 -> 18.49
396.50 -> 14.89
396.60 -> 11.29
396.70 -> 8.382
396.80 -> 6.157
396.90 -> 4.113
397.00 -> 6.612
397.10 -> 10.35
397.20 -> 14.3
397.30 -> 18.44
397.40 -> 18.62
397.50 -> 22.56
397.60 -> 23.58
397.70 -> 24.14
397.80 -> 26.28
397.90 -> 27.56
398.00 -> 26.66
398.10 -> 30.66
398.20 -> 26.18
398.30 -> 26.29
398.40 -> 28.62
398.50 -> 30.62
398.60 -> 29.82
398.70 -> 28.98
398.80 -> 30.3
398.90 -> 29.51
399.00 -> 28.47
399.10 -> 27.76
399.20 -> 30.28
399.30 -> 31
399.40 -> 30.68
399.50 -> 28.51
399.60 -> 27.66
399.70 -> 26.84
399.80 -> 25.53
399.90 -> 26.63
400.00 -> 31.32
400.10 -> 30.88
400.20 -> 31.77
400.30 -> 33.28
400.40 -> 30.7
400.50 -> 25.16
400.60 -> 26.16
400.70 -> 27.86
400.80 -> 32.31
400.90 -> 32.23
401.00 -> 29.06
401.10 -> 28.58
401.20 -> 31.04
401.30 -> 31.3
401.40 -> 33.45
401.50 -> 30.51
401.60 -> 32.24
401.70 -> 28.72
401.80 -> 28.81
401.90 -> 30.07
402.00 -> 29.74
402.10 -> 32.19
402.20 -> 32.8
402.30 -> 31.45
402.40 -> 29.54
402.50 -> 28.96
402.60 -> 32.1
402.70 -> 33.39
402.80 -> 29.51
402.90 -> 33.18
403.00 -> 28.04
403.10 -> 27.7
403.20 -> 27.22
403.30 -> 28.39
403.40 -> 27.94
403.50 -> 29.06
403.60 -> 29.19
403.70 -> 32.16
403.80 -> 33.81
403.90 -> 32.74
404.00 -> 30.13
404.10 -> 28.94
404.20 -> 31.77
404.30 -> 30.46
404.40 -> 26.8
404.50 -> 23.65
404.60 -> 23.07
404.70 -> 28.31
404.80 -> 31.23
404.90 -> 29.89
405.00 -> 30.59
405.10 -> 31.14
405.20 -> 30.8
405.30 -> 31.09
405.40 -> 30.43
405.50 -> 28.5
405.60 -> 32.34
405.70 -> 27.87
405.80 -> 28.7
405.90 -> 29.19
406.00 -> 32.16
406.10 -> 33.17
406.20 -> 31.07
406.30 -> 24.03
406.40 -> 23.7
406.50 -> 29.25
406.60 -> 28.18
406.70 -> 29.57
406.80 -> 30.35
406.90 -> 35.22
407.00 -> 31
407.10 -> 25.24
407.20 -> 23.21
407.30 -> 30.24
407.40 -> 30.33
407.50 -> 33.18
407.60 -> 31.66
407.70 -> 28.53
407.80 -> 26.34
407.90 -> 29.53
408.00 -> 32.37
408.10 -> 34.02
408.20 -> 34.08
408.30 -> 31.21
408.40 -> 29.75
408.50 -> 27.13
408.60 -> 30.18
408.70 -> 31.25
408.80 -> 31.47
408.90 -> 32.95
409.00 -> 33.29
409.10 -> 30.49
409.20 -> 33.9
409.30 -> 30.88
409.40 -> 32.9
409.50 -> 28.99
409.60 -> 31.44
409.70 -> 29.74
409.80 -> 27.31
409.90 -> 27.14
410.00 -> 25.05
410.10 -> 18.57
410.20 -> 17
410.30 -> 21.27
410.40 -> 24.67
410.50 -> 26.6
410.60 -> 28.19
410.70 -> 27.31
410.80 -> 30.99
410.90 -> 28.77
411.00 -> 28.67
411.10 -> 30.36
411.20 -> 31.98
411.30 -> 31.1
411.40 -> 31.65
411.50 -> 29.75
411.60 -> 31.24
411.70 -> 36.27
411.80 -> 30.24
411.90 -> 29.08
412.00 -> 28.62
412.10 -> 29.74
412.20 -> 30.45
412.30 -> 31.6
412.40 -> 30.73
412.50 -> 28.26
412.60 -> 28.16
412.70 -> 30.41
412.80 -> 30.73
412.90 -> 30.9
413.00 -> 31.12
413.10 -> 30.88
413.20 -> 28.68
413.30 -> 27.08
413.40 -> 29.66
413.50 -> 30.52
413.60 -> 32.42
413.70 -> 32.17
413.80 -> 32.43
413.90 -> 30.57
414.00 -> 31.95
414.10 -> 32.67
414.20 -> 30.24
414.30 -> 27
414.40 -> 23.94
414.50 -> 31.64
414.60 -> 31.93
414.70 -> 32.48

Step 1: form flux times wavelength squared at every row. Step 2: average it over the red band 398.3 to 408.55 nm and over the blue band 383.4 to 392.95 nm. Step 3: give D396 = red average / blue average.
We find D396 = 1.3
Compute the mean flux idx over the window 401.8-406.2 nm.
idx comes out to 30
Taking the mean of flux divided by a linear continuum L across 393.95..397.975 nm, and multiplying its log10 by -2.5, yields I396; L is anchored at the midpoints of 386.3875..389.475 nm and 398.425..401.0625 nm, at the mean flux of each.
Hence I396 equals 0.33 mag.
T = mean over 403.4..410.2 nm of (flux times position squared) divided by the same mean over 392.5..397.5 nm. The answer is 1.81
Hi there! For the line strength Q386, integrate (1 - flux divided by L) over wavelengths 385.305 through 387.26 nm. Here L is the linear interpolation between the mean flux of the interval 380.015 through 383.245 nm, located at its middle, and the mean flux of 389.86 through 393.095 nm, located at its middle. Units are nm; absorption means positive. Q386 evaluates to -0.16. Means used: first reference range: 24.6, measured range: 26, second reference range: 23.5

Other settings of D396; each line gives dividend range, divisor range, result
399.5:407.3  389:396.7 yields 1.45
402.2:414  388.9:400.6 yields 1.40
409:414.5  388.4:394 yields 1.55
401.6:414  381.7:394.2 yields 1.47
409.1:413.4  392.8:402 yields 1.35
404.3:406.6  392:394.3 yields 2.01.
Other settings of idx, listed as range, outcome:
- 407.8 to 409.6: 31.3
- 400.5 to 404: 30.3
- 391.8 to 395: 17.6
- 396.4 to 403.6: 26.6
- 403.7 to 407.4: 29.4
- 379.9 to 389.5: 24.1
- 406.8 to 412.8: 29.5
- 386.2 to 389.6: 24.5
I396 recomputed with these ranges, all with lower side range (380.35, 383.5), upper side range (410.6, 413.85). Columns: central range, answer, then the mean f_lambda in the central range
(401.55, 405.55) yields -0.06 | 29.9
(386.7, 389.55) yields 0.04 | 23.9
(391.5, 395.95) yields 0.29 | 19.9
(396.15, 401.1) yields 0.12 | 24.5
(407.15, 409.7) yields -0.05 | 30.8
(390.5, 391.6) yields -0.04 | 26.3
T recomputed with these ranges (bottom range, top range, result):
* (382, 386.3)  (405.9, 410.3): 1.49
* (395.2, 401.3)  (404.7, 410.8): 1.24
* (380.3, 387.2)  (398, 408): 1.35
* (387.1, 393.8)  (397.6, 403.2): 1.42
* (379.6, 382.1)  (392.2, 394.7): 0.66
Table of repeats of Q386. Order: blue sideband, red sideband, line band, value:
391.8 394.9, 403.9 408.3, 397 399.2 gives -0.285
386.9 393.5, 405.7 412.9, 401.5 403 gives -0.214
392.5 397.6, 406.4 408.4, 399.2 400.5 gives -0.410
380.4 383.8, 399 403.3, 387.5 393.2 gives 0.518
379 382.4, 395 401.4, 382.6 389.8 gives 0.541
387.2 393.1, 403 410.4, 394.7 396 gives 0.006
